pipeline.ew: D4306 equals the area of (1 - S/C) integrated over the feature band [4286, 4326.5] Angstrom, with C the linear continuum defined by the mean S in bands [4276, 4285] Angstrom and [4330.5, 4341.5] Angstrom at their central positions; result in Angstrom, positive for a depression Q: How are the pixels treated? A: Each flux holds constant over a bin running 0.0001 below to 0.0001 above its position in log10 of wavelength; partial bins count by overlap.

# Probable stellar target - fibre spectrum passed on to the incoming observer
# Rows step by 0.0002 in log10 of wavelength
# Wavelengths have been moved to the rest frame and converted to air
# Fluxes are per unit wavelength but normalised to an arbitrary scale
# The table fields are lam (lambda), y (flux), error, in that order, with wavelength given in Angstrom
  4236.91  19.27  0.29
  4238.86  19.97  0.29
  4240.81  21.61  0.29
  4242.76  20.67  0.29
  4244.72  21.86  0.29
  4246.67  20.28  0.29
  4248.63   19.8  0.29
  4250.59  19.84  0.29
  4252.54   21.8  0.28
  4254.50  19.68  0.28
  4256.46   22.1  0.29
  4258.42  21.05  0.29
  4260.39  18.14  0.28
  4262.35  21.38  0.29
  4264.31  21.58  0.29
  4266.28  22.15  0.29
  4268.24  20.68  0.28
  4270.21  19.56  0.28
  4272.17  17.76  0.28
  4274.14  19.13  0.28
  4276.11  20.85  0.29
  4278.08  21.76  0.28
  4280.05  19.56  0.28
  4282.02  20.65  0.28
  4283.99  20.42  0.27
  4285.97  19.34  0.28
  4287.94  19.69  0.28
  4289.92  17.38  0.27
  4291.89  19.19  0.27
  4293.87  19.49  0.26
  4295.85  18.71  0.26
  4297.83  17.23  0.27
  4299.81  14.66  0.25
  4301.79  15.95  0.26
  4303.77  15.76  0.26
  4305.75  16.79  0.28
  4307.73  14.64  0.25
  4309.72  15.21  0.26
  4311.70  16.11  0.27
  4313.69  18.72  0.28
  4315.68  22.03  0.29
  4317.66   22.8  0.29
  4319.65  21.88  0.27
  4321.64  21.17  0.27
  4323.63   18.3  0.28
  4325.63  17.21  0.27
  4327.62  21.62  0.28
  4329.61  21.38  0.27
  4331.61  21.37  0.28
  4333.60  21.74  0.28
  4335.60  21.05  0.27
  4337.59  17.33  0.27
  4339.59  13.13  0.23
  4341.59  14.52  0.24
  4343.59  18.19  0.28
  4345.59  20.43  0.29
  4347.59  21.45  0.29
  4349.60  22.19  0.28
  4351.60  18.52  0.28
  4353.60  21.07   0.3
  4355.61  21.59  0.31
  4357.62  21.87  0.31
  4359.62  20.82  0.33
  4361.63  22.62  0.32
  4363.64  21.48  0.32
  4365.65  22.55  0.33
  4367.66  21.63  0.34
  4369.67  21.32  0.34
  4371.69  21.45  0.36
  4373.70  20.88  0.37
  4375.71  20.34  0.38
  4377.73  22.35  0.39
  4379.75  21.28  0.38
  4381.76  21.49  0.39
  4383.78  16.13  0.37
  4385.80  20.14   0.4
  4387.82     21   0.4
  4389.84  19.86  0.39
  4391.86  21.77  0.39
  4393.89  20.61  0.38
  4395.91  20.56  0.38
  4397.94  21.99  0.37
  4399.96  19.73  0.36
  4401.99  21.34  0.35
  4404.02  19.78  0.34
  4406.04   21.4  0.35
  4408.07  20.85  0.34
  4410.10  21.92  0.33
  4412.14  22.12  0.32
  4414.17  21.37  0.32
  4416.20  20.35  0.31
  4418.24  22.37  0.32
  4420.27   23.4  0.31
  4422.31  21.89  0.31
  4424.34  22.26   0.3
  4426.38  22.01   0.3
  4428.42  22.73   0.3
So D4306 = 3.0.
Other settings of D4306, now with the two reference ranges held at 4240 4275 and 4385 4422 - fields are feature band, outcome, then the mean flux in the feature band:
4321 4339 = 0.8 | 19.9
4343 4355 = 0.3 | 20.4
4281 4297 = 1.0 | 19.3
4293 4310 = 3.4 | 16.5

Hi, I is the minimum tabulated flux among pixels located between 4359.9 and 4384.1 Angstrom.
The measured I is 16.13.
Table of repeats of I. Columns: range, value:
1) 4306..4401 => 13.13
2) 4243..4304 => 14.66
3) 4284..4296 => 17.38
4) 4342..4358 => 18.19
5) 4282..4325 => 14.64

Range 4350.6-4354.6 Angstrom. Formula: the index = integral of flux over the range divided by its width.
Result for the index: 19.8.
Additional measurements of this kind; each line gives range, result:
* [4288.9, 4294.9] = 18.7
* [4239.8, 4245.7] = 21.4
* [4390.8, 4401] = 20.9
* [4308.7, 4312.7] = 15.6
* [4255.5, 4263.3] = 20.6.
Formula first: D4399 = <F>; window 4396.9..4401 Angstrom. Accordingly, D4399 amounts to 20.8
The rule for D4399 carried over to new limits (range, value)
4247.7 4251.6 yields 19.9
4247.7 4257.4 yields 20.6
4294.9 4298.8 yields 18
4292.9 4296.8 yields 19.1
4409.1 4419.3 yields 21.6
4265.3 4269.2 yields 21.4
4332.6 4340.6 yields 18.3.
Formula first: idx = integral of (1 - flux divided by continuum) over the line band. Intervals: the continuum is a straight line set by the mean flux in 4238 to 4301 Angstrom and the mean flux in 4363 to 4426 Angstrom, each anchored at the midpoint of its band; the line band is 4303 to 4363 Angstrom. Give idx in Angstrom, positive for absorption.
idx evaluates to 3.3 Angstrom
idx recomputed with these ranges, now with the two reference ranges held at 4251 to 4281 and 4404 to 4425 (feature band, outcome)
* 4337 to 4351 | 1.9 Angstrom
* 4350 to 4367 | -0.1 Angstrom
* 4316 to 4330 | 0.2 Angstrom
